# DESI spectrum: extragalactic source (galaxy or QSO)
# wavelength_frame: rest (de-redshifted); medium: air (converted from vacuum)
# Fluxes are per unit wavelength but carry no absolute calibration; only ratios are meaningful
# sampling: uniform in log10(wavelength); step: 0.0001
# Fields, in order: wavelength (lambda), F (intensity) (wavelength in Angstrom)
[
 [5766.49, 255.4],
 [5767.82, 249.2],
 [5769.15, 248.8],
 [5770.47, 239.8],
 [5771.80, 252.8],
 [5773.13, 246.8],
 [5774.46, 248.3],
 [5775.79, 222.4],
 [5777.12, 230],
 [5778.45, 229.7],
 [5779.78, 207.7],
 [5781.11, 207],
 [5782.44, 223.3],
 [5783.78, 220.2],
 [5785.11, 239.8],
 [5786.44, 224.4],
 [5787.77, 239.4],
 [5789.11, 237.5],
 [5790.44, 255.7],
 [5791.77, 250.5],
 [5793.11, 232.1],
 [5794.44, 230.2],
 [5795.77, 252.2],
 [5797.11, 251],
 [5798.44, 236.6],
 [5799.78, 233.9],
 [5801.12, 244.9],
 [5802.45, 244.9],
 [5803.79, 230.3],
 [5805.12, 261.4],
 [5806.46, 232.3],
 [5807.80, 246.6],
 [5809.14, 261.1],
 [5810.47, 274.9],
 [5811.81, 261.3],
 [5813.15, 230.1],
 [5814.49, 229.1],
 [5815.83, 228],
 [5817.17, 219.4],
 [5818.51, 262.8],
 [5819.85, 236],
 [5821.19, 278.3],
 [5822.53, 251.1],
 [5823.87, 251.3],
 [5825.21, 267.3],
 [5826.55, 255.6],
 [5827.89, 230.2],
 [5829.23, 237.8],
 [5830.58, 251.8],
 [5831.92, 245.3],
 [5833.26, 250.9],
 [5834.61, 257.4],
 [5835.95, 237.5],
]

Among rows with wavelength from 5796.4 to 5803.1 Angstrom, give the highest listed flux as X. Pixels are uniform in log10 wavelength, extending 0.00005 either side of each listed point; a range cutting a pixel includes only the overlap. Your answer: 251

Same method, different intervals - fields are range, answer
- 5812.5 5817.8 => 230.1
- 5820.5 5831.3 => 278.3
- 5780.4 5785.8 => 239.8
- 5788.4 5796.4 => 255.7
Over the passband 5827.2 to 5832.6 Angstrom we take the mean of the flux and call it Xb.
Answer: 241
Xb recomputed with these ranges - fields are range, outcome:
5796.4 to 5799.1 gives 244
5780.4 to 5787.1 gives 223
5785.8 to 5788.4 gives 232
